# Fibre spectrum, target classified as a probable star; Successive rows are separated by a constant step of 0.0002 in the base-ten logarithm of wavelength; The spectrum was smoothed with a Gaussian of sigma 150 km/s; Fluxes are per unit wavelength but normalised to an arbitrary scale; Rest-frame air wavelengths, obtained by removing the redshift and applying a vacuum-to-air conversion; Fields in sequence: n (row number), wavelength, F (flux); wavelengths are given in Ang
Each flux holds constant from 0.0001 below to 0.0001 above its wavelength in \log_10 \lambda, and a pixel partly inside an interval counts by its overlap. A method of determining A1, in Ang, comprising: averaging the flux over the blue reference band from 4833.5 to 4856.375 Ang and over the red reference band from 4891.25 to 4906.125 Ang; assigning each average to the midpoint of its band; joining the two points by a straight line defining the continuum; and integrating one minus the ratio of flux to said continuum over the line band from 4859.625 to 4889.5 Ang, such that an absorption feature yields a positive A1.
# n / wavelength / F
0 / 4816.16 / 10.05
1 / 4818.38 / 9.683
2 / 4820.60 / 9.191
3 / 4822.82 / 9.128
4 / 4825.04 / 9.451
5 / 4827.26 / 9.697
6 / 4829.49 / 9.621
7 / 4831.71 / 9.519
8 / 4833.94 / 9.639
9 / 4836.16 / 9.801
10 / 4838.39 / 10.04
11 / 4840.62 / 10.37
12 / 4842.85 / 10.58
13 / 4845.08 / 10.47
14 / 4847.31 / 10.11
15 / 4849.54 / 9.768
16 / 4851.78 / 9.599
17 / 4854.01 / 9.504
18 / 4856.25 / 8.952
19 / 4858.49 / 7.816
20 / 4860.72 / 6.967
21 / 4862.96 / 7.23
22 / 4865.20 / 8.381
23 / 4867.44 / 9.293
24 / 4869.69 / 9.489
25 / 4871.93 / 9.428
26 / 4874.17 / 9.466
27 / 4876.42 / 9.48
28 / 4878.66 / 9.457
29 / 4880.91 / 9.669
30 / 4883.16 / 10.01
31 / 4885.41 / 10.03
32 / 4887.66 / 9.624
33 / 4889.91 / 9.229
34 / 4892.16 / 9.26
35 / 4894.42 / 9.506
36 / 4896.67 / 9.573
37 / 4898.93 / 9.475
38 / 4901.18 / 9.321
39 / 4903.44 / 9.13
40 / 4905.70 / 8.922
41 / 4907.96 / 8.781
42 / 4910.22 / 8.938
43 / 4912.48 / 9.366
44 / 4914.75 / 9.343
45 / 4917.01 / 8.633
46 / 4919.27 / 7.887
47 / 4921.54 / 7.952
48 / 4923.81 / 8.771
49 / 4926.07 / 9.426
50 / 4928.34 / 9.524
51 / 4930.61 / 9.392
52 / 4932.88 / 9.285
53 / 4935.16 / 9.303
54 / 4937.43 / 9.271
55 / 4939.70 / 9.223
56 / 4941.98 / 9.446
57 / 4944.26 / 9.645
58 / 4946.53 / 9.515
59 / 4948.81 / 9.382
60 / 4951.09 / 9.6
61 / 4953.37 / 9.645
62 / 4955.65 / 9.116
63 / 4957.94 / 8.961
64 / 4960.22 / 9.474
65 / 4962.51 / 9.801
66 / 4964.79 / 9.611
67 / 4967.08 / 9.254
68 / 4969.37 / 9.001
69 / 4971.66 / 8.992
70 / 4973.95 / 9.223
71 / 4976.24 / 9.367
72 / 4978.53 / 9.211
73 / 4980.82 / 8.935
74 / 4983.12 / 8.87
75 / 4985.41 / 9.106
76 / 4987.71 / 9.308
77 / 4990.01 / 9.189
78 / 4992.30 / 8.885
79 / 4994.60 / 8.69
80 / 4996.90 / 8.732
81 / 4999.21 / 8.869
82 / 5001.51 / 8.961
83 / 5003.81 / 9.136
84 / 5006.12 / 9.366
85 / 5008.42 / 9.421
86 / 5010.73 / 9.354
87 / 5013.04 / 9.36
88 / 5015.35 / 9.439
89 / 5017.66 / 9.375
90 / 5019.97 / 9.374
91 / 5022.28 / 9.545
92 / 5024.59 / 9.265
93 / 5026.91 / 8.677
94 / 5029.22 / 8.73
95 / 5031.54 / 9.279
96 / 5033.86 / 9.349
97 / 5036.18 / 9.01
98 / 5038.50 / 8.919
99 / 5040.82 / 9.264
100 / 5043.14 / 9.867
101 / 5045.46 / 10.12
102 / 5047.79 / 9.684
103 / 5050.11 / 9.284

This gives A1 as 1.5 Ang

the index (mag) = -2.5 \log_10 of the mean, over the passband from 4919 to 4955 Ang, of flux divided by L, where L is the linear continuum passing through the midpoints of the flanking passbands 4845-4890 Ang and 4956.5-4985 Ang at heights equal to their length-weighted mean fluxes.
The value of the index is 0.00 mag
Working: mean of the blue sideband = 9.21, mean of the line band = 9.24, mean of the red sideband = 9.22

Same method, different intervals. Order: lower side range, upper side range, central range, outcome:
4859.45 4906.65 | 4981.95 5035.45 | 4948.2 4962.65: -0.028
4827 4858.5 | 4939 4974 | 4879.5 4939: 0.037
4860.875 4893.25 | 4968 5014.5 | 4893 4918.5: 0.003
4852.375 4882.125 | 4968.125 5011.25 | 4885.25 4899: -0.068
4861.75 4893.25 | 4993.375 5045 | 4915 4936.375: 0.038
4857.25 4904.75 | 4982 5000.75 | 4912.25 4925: 0.057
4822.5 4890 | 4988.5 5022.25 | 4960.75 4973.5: -0.011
